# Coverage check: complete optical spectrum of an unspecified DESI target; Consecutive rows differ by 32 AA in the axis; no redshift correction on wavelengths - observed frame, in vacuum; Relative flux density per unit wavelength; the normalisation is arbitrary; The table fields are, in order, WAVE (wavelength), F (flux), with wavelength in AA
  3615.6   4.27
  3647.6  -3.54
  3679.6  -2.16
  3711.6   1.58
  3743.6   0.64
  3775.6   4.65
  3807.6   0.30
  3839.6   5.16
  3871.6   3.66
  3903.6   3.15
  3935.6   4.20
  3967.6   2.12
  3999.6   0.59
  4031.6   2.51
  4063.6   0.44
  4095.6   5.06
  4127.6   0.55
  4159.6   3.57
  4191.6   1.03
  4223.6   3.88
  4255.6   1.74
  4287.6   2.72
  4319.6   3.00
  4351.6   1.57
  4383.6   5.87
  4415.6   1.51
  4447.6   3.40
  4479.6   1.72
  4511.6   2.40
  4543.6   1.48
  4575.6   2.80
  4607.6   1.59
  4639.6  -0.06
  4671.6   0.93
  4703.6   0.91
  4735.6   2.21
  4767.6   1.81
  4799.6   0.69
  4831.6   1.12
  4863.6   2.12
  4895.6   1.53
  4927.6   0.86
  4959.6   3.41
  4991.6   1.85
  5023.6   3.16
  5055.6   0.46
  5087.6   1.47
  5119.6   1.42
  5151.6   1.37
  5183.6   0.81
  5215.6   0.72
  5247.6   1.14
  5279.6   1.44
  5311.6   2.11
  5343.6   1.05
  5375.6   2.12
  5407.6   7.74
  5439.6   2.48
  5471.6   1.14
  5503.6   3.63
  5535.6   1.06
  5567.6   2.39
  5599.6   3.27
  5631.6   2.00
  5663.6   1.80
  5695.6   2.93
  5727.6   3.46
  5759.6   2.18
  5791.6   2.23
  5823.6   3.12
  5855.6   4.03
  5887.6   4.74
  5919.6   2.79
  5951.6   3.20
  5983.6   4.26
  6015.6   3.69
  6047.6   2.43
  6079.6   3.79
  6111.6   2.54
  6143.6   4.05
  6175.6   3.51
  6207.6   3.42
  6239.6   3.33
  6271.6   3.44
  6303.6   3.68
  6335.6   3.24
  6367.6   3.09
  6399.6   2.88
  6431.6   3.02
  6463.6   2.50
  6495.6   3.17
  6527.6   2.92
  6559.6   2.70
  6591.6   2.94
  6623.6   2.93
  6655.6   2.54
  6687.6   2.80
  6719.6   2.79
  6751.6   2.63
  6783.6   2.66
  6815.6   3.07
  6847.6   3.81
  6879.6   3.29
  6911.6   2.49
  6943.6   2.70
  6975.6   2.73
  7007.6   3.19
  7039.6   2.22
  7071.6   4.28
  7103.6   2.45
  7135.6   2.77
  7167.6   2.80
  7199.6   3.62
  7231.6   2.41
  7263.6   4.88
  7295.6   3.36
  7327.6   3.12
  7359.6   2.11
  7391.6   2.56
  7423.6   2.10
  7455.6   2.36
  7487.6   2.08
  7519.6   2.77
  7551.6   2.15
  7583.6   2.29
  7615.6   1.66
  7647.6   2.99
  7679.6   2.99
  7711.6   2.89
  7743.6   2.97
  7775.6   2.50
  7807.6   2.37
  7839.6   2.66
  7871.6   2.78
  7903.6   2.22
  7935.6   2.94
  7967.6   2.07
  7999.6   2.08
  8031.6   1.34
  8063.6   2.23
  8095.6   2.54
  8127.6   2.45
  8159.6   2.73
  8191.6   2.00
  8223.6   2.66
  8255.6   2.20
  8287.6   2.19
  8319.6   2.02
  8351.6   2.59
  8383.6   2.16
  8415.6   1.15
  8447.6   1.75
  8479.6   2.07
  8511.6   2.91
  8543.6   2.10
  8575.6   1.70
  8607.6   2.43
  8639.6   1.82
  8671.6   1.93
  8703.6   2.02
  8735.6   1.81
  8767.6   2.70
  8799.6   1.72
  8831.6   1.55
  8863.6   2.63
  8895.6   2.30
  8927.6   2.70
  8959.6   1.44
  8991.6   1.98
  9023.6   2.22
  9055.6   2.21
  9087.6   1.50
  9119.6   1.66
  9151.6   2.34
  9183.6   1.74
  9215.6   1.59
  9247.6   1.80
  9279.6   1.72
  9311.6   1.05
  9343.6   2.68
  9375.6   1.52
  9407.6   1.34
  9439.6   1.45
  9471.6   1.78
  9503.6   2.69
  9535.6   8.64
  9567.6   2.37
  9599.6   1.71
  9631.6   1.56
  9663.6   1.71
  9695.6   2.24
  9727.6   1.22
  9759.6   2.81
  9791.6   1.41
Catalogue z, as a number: 0.453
